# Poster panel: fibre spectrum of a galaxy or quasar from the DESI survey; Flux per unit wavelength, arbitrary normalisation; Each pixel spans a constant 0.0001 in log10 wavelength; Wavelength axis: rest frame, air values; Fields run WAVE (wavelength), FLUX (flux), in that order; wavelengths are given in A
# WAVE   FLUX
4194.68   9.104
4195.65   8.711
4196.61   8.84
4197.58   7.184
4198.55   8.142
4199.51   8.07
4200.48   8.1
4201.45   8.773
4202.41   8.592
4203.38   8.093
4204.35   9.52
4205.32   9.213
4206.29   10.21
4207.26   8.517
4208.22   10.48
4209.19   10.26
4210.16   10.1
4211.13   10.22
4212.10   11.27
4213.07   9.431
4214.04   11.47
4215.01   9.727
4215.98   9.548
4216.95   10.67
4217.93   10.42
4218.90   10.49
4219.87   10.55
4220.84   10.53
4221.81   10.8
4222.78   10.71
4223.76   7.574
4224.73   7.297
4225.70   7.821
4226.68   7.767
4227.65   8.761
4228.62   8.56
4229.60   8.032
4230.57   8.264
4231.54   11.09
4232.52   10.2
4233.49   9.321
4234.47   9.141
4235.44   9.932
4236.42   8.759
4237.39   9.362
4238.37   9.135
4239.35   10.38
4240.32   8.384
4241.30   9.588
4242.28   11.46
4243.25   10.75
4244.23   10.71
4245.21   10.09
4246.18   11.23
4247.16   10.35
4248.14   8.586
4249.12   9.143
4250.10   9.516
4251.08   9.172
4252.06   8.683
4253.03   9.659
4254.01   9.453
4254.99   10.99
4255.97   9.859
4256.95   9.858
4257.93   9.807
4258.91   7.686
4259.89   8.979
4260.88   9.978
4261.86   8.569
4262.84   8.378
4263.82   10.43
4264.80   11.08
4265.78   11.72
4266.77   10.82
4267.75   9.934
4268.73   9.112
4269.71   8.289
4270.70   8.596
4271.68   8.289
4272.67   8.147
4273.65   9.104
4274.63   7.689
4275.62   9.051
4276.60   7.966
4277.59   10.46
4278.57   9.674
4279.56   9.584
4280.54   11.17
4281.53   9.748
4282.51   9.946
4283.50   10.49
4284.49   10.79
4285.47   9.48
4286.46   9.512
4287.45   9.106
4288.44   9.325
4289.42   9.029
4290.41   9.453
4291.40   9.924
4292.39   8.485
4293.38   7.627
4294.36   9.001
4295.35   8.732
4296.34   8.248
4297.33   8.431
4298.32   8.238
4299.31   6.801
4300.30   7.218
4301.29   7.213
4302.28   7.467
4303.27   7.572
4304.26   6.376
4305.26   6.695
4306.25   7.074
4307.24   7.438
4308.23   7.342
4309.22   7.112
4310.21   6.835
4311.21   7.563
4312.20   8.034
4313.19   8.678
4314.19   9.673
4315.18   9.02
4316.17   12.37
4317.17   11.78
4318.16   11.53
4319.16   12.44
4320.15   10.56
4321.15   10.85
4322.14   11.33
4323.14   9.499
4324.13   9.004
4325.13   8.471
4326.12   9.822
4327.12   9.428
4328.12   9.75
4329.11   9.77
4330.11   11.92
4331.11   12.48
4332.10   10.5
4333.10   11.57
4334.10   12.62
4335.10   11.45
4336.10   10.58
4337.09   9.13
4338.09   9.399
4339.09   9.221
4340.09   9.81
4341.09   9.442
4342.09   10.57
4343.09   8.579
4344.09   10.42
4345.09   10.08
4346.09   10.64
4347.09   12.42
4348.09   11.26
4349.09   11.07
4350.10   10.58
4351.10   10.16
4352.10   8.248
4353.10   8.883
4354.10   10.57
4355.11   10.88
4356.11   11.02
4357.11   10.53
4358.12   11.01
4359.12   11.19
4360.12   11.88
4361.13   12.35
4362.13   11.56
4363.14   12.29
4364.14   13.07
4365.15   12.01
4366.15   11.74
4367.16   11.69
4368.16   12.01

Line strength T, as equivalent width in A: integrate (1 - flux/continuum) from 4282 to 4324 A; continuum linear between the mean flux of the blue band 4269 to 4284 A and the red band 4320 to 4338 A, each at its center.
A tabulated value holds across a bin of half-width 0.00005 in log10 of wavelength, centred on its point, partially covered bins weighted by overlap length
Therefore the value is 4.0 A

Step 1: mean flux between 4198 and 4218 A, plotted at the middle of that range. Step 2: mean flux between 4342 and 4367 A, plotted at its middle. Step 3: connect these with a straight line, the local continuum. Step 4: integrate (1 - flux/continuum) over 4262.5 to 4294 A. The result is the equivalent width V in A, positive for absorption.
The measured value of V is 2.32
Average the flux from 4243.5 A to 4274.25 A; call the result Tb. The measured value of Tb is 9.56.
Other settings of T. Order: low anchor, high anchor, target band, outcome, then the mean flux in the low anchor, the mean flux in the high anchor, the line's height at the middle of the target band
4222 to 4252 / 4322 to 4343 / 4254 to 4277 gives 0.7 A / 9.37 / 10.2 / 9.63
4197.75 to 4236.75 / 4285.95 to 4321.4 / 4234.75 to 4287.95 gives -3.4 A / 9.4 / 8.67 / 9.03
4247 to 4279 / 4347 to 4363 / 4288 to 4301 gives 1.8 A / 9.35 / 10.8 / 9.86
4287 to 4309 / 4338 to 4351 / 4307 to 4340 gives -2.3 A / 8.02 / 10.3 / 9.27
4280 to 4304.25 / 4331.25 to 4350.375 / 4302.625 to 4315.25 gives 2.4 A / 8.83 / 10.5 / 9.41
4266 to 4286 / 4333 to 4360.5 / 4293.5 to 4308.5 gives 3.4 A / 9.45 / 10.5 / 9.8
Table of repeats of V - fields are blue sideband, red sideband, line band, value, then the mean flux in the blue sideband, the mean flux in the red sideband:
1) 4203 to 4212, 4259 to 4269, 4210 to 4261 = 0.67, 9.71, 9.83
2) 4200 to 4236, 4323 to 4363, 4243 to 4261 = 0.13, 9.5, 10.5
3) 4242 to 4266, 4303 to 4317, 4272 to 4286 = -0.74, 9.81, 8.08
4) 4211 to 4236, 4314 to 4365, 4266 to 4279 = 1.26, 9.59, 10.7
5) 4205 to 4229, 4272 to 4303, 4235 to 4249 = -0.69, 9.7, 8.92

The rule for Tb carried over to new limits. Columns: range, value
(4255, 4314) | 8.82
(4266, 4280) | 9.1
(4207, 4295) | 9.56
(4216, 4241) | 9.36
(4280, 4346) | 9.39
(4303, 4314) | 7.39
